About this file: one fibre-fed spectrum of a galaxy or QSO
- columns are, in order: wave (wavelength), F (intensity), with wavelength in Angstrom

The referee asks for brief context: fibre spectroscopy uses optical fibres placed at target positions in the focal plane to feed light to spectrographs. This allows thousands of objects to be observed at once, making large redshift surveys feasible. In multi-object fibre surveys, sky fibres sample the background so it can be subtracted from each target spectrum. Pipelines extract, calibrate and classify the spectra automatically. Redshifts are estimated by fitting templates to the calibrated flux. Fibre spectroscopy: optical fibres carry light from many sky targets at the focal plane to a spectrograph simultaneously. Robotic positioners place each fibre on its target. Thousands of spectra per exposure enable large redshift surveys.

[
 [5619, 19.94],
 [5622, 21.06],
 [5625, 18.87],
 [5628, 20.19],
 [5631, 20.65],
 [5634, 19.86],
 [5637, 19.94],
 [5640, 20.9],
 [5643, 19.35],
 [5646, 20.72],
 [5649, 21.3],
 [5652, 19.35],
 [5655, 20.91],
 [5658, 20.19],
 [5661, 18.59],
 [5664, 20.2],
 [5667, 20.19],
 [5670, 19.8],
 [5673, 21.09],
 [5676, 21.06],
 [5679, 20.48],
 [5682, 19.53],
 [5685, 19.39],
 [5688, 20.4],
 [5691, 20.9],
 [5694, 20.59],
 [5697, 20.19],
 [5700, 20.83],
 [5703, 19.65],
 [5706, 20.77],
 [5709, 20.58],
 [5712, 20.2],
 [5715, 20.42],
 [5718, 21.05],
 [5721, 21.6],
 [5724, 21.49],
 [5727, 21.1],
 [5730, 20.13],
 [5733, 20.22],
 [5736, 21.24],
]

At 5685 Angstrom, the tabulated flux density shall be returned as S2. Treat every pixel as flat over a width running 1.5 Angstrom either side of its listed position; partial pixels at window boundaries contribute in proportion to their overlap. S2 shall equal 19.39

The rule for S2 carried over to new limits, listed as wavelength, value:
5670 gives 19.8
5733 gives 20.22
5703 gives 19.65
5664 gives 20.2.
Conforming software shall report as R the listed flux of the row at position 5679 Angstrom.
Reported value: 20.48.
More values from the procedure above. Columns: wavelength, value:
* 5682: 19.53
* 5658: 20.19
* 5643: 19.35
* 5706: 20.77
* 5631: 20.65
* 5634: 19.86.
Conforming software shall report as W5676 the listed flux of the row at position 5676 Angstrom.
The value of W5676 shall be 21.06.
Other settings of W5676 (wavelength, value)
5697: 20.19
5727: 21.1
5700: 20.83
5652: 19.35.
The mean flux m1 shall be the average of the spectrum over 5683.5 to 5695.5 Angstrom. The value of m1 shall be 20.3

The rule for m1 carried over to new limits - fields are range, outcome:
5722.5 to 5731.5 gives 20.9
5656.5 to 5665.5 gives 19.7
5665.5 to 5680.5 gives 20.5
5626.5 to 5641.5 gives 20.3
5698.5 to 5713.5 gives 20.4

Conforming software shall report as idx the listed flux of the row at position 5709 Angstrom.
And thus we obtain 20.58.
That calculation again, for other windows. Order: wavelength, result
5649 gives 21.3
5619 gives 19.94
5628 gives 20.19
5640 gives 20.9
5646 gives 20.72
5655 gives 20.91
